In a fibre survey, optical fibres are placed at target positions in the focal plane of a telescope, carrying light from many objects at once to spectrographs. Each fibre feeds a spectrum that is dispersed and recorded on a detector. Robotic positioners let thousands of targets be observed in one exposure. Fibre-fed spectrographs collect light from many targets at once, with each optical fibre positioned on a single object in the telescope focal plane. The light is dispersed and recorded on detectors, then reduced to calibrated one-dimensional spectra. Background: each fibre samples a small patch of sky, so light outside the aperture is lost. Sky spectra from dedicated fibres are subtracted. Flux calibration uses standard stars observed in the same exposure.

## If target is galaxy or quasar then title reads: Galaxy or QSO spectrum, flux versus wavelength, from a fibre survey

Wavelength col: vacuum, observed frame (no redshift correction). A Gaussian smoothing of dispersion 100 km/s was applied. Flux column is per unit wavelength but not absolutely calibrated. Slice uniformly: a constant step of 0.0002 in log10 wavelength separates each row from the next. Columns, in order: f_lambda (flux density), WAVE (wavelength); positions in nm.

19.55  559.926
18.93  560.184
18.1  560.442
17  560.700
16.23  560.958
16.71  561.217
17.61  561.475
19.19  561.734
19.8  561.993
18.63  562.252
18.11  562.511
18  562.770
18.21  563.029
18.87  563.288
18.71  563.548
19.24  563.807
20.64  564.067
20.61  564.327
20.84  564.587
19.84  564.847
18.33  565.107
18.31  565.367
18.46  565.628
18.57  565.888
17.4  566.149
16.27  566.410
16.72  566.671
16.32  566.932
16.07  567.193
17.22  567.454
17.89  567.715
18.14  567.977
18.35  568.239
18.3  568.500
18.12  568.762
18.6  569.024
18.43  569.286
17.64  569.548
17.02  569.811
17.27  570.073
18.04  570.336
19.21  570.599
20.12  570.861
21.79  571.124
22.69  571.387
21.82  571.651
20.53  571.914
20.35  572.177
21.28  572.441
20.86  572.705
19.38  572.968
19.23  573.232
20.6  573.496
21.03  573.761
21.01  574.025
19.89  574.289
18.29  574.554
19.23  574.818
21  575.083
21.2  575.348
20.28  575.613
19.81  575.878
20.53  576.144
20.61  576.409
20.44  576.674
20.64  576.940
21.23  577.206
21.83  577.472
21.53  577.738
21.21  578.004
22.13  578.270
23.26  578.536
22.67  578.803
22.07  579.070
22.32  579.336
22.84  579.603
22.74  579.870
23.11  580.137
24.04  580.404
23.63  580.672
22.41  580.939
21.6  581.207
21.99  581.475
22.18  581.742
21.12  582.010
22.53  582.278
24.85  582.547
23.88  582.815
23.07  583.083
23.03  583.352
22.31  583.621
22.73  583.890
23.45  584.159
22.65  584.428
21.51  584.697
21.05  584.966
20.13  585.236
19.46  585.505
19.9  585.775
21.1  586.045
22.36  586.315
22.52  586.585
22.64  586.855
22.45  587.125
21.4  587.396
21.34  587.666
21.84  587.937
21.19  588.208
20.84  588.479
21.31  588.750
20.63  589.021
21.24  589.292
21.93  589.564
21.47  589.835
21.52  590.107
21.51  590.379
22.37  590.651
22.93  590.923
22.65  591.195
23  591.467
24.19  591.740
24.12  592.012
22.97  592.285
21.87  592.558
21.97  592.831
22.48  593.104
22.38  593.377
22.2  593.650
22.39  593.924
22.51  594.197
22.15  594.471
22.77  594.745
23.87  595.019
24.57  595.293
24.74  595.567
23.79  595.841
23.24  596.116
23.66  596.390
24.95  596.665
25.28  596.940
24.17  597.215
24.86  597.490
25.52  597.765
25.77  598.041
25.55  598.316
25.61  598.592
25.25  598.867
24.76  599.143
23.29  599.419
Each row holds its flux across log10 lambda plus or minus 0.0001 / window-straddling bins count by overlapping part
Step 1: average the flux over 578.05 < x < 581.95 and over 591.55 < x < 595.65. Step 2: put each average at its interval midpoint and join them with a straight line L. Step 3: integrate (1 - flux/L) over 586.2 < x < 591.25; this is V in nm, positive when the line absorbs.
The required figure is 0.23 nm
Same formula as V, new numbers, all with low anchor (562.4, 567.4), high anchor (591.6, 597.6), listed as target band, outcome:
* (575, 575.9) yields -0.02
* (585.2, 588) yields 0.08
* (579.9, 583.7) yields -0.29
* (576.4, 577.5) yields -0.03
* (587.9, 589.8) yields 0.10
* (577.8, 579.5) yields -0.13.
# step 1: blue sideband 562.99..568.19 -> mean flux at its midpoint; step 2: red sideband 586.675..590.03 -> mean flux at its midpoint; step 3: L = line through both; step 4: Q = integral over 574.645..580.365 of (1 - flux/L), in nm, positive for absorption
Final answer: -0.419 nm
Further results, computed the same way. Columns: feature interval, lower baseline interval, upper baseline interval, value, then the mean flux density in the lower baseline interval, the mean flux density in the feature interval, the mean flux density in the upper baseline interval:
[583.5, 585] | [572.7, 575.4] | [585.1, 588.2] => -0.09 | 20.1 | 22.4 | 21.4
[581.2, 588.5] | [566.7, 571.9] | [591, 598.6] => -0.11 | 18.6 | 22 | 23.7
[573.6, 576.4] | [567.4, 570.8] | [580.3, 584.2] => -0.01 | 18.1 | 20.2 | 22.8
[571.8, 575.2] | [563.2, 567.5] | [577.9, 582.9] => 0.08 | 18.4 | 20.2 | 22.7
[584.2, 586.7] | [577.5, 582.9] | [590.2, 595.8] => 0.16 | 22.6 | 21.3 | 22.9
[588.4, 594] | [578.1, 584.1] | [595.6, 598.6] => 0.42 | 22.7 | 22.2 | 24.7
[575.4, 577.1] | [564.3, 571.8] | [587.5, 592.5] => -0.05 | 18.5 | 20.4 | 22.1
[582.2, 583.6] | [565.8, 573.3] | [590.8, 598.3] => -0.14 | 18.7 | 23.4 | 23.6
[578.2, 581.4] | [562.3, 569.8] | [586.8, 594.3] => -0.36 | 18.3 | 22.7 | 22.1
